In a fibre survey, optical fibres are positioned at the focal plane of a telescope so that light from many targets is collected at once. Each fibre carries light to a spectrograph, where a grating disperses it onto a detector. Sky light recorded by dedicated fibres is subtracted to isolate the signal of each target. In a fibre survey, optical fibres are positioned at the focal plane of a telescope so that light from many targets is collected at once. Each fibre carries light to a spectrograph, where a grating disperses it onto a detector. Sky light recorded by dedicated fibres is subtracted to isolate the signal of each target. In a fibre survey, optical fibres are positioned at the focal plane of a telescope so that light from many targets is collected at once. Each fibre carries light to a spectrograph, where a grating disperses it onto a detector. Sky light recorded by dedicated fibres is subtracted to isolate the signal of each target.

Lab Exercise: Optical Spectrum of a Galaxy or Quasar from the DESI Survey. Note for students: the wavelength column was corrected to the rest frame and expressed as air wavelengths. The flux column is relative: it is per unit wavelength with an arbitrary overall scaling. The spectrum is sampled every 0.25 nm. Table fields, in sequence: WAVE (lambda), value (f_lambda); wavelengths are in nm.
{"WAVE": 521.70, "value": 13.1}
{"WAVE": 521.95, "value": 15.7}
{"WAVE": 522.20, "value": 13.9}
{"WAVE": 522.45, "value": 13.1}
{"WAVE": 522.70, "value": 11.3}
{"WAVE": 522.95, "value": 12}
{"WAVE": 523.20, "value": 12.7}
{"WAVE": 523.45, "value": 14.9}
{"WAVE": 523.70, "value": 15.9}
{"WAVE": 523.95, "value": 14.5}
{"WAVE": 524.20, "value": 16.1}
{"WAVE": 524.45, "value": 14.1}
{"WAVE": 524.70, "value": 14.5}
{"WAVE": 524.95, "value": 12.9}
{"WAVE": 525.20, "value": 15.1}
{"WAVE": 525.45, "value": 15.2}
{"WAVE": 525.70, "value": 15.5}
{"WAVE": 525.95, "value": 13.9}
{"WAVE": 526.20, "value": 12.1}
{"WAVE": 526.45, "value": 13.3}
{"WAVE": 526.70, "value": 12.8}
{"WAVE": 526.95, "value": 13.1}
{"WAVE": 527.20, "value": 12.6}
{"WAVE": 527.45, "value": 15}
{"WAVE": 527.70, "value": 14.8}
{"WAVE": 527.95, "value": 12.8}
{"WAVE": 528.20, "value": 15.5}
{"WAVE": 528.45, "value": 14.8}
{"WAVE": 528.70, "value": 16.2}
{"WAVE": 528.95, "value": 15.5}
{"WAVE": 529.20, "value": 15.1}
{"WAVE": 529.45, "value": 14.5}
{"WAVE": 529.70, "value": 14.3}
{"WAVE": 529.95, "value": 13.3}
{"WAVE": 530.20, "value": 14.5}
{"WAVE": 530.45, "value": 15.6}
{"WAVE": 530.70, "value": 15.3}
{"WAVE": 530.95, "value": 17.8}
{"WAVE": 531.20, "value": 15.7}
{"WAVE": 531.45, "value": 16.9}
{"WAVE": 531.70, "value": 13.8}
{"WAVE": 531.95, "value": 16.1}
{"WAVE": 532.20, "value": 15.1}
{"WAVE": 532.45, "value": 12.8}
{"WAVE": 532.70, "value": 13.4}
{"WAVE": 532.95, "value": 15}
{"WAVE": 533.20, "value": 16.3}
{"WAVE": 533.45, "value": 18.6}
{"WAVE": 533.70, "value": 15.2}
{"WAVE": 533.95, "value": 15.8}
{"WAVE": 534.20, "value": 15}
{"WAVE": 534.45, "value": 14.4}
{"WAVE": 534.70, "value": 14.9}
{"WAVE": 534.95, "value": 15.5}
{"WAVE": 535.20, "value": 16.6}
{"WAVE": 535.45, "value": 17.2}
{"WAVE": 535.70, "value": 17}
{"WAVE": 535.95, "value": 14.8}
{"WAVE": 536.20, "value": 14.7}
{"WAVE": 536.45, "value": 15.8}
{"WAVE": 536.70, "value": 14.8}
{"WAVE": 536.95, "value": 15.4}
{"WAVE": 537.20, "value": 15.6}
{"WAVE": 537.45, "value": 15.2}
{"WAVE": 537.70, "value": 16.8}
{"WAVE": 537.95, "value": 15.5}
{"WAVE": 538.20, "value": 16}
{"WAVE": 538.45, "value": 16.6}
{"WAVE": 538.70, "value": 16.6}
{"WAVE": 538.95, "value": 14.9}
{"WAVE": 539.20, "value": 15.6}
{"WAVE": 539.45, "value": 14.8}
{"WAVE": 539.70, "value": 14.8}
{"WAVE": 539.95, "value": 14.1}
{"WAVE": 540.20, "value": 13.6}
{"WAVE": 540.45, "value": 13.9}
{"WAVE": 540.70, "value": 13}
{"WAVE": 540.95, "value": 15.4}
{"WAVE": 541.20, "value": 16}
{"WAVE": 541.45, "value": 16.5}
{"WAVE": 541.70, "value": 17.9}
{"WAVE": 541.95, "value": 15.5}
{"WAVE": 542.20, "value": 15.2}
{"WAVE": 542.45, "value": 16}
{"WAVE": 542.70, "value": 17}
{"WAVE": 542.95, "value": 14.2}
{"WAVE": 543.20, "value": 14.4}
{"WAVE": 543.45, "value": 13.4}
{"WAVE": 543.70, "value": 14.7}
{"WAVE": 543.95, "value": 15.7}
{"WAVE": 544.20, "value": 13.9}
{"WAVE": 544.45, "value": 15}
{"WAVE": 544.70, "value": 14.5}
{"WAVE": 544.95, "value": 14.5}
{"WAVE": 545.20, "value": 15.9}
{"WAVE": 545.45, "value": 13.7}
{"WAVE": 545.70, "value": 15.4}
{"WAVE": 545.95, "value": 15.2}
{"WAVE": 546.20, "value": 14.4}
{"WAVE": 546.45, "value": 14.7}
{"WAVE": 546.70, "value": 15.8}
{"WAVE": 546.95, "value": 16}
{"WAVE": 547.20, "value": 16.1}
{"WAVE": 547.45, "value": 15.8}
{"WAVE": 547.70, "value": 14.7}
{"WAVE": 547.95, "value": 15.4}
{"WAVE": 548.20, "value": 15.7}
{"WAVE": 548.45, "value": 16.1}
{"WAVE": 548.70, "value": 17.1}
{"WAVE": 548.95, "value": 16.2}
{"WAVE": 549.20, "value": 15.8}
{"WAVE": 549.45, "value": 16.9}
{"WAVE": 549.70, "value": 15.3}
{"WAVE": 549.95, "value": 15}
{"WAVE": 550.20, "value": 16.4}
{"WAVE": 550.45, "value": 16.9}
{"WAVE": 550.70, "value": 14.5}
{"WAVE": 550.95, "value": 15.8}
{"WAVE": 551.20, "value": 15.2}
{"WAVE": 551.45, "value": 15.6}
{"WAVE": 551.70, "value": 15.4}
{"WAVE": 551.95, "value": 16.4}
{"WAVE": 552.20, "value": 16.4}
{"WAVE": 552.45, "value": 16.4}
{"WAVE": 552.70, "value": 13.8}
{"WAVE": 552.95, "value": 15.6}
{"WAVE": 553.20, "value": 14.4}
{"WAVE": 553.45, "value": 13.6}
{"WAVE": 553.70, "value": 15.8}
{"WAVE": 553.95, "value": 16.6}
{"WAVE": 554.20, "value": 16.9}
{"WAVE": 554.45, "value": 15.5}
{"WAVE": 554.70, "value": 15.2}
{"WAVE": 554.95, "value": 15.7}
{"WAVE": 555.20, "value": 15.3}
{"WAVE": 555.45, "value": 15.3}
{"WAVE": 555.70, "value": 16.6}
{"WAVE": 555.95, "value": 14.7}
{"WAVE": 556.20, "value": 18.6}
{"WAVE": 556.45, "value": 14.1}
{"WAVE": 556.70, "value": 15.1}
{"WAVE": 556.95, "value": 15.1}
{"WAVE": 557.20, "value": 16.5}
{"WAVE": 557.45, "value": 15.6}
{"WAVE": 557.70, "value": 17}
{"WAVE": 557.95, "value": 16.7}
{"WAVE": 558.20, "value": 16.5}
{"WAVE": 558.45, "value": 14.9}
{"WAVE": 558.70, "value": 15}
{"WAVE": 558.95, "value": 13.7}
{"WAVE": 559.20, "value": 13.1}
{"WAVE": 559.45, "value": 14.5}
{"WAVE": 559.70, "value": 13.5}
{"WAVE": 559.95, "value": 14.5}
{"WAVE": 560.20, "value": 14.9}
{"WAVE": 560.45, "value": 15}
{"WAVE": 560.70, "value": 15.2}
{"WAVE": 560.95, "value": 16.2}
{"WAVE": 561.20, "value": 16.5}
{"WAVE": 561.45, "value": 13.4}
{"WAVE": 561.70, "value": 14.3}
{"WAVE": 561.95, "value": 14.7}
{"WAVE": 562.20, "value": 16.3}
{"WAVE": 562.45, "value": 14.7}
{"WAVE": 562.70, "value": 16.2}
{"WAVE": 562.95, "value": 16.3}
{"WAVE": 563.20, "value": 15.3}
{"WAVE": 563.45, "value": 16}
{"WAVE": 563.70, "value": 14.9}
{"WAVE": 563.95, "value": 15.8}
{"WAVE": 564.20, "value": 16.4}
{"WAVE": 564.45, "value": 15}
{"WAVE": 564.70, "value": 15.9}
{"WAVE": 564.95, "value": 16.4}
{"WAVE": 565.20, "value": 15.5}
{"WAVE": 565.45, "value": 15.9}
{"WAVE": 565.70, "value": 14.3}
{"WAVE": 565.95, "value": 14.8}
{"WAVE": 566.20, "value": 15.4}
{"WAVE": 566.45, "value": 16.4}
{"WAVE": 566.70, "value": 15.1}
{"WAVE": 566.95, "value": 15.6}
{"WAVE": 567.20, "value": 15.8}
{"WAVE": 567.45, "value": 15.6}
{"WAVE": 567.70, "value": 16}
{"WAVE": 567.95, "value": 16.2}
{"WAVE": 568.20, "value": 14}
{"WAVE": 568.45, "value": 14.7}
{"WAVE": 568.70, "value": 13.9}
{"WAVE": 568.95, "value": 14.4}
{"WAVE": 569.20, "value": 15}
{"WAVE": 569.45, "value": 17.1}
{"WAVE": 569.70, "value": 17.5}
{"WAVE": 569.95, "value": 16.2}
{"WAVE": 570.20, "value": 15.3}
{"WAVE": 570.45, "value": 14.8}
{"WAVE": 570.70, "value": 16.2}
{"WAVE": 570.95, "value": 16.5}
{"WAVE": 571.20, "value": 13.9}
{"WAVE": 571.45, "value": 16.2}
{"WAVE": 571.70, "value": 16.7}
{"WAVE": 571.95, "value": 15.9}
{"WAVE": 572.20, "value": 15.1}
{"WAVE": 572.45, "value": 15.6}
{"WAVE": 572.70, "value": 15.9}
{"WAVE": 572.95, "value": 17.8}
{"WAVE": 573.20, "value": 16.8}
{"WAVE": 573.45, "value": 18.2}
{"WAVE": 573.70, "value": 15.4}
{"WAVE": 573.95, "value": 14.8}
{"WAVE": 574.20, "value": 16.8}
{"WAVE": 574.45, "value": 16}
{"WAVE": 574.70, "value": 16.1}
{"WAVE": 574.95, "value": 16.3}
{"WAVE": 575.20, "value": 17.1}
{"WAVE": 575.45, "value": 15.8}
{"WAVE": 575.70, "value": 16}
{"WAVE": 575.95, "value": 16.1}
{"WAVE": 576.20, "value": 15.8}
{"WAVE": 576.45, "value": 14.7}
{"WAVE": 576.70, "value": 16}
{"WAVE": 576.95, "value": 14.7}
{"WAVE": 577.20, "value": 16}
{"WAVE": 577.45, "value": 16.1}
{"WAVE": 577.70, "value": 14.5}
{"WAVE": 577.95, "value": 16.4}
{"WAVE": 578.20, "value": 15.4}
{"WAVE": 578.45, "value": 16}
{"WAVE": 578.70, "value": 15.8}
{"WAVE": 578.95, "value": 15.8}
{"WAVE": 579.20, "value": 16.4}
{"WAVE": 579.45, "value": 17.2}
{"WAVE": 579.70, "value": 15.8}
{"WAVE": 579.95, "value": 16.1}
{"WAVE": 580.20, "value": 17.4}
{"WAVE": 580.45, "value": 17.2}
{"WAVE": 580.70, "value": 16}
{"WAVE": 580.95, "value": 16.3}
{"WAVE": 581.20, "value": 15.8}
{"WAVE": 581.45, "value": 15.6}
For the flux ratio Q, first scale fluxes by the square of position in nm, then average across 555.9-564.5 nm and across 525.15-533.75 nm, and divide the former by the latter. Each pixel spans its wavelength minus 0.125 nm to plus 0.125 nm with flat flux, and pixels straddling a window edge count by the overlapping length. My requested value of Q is 1.2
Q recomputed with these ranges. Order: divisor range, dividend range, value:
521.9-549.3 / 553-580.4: 1.17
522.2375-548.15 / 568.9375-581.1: 1.24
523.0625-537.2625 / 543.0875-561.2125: 1.12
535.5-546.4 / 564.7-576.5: 1.15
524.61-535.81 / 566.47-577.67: 1.23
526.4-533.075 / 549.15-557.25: 1.16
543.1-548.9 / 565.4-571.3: 1.10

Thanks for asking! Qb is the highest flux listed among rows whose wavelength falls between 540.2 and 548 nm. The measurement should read 17.9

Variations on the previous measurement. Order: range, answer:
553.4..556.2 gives 18.6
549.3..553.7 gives 16.9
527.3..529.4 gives 16.2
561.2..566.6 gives 16.5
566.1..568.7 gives 16.4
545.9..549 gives 17.1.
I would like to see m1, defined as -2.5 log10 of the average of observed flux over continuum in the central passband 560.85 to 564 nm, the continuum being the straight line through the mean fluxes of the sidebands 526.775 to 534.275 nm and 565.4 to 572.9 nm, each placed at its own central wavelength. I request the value 0.00 mag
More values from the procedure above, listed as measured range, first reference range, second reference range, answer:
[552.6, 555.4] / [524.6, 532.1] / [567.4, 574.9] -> 0.00 mag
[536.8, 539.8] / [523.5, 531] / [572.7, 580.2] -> -0.06 mag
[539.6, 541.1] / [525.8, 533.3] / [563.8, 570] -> 0.05 mag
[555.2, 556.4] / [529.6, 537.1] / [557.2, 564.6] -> -0.05 mag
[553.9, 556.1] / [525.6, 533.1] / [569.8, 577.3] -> -0.03 mag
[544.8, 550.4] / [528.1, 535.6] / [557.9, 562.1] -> -0.04 mag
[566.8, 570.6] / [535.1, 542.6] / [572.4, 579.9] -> 0.03 mag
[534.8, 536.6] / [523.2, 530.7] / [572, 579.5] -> -0.09 mag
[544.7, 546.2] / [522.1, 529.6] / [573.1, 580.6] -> 0.00 mag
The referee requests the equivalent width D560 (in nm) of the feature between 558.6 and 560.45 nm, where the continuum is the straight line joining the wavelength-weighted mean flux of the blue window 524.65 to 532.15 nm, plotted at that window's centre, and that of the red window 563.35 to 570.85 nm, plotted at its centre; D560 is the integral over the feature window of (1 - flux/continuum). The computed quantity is 0.14 nm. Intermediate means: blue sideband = 14.6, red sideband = 15.5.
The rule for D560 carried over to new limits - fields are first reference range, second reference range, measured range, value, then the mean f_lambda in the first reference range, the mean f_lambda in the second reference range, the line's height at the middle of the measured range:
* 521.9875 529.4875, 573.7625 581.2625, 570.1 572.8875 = 0.017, 14.1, 16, 15.8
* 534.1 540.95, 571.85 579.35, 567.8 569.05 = 0.093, 15.3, 16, 15.9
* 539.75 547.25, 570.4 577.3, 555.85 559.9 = 0.055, 15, 16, 15.5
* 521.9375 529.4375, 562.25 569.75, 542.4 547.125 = -0.053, 14.1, 15.5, 14.8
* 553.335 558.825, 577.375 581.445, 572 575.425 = -0.053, 15.7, 16.1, 16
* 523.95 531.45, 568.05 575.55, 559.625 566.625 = 0.116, 14.6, 15.9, 15.6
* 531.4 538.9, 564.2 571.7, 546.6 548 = -0.008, 15.6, 15.5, 15.6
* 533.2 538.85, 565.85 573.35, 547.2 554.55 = 0.029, 15.8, 15.7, 15.8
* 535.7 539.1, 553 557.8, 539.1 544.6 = 0.220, 15.6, 15.7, 15.6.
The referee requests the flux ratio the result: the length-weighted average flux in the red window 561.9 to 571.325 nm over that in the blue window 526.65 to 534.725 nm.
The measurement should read 1.04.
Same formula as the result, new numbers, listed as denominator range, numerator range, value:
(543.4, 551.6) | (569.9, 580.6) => 1.04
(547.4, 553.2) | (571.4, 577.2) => 1.02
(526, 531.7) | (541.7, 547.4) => 1.04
